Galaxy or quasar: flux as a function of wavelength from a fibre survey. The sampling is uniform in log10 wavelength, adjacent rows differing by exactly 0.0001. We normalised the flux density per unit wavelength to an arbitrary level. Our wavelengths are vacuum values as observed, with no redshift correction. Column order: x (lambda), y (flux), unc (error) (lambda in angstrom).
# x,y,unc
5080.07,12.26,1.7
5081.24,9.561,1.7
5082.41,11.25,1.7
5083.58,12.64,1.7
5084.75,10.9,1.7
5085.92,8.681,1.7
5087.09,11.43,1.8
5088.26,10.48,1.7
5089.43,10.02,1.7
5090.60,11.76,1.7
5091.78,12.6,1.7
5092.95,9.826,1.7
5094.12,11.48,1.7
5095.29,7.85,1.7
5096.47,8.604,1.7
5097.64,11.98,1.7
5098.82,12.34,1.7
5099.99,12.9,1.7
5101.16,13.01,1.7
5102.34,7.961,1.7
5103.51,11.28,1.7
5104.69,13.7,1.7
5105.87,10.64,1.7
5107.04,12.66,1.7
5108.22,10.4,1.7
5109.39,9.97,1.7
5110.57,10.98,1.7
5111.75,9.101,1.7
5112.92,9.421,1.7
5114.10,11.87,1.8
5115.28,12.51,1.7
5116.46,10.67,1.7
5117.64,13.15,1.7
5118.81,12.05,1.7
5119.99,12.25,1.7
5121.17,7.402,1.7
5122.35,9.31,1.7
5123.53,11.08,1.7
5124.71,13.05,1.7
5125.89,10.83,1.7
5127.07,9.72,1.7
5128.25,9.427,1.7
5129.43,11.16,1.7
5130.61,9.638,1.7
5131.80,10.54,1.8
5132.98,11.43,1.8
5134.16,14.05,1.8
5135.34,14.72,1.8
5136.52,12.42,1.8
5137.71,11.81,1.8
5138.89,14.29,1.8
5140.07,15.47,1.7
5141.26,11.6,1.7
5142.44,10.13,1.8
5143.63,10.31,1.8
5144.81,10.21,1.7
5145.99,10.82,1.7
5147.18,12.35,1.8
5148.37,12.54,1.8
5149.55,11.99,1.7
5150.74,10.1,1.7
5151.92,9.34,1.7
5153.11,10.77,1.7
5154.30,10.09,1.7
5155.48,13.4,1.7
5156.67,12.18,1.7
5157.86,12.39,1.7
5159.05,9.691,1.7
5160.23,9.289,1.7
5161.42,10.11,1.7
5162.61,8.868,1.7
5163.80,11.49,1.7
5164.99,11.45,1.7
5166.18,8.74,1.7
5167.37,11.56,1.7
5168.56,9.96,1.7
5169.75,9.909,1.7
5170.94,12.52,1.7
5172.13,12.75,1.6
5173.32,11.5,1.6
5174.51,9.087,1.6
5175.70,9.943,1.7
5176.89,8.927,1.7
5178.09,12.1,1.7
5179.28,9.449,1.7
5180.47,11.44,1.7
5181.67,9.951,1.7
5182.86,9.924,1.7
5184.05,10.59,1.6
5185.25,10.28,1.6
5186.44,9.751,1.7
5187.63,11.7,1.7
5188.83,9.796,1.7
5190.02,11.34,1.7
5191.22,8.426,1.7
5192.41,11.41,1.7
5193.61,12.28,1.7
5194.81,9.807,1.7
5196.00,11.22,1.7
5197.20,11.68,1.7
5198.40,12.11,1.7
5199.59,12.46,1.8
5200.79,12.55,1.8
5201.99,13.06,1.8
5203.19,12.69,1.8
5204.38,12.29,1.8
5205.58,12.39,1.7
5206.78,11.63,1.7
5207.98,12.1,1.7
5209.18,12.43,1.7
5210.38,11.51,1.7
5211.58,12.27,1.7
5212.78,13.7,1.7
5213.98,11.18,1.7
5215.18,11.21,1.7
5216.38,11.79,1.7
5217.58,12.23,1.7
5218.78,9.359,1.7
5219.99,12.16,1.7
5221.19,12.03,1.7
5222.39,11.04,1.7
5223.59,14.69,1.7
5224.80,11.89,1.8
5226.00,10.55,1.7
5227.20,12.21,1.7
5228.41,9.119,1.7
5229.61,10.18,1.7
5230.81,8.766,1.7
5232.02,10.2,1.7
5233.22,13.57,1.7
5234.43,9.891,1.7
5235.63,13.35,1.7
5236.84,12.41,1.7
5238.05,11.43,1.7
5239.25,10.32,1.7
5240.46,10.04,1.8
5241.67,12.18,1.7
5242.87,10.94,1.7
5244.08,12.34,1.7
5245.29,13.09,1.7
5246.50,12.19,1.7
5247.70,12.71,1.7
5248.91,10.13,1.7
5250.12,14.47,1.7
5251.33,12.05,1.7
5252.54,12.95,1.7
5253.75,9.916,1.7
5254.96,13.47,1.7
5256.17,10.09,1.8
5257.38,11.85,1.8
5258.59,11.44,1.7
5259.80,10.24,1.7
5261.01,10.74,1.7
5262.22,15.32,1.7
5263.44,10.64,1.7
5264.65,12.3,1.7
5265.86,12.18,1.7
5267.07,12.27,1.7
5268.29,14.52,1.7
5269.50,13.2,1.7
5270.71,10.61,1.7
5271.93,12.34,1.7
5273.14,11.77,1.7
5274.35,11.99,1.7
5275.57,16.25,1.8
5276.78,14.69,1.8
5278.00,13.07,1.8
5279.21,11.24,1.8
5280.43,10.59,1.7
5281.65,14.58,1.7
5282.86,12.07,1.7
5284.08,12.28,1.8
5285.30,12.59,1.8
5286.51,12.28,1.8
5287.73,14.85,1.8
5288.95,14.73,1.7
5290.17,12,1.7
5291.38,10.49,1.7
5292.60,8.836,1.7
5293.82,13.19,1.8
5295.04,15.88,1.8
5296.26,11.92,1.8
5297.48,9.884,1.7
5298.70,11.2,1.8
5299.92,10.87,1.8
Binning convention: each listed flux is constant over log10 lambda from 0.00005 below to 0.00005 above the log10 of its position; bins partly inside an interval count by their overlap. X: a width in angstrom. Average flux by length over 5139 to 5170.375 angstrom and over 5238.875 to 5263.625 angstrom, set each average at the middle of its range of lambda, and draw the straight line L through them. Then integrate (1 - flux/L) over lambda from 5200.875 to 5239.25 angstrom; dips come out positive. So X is -0.6 angstrom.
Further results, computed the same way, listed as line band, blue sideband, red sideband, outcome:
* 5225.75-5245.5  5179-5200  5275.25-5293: 0.9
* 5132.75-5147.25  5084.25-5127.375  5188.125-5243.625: -1.6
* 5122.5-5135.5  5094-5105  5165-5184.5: -0.5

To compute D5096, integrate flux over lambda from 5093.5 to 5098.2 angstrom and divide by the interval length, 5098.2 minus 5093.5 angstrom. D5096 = 9.97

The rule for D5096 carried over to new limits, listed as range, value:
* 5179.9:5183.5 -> 10.4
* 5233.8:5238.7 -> 11.8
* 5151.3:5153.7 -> 10.1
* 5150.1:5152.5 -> 9.77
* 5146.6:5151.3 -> 11.7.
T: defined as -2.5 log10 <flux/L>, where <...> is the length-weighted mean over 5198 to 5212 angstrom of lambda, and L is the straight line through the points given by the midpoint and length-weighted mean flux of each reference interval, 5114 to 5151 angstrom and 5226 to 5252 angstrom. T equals -0.072 mag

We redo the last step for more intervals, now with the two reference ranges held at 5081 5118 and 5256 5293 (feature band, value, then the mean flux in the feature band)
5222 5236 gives 0.07 mag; 11.3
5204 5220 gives 0.00 mag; 11.9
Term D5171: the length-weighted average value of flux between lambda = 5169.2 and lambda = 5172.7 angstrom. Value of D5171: 11.7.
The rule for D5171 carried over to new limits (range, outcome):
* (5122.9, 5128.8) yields 10.8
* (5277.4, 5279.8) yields 12.2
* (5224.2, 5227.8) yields 11.6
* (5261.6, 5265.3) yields 12.7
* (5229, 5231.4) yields 9.51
